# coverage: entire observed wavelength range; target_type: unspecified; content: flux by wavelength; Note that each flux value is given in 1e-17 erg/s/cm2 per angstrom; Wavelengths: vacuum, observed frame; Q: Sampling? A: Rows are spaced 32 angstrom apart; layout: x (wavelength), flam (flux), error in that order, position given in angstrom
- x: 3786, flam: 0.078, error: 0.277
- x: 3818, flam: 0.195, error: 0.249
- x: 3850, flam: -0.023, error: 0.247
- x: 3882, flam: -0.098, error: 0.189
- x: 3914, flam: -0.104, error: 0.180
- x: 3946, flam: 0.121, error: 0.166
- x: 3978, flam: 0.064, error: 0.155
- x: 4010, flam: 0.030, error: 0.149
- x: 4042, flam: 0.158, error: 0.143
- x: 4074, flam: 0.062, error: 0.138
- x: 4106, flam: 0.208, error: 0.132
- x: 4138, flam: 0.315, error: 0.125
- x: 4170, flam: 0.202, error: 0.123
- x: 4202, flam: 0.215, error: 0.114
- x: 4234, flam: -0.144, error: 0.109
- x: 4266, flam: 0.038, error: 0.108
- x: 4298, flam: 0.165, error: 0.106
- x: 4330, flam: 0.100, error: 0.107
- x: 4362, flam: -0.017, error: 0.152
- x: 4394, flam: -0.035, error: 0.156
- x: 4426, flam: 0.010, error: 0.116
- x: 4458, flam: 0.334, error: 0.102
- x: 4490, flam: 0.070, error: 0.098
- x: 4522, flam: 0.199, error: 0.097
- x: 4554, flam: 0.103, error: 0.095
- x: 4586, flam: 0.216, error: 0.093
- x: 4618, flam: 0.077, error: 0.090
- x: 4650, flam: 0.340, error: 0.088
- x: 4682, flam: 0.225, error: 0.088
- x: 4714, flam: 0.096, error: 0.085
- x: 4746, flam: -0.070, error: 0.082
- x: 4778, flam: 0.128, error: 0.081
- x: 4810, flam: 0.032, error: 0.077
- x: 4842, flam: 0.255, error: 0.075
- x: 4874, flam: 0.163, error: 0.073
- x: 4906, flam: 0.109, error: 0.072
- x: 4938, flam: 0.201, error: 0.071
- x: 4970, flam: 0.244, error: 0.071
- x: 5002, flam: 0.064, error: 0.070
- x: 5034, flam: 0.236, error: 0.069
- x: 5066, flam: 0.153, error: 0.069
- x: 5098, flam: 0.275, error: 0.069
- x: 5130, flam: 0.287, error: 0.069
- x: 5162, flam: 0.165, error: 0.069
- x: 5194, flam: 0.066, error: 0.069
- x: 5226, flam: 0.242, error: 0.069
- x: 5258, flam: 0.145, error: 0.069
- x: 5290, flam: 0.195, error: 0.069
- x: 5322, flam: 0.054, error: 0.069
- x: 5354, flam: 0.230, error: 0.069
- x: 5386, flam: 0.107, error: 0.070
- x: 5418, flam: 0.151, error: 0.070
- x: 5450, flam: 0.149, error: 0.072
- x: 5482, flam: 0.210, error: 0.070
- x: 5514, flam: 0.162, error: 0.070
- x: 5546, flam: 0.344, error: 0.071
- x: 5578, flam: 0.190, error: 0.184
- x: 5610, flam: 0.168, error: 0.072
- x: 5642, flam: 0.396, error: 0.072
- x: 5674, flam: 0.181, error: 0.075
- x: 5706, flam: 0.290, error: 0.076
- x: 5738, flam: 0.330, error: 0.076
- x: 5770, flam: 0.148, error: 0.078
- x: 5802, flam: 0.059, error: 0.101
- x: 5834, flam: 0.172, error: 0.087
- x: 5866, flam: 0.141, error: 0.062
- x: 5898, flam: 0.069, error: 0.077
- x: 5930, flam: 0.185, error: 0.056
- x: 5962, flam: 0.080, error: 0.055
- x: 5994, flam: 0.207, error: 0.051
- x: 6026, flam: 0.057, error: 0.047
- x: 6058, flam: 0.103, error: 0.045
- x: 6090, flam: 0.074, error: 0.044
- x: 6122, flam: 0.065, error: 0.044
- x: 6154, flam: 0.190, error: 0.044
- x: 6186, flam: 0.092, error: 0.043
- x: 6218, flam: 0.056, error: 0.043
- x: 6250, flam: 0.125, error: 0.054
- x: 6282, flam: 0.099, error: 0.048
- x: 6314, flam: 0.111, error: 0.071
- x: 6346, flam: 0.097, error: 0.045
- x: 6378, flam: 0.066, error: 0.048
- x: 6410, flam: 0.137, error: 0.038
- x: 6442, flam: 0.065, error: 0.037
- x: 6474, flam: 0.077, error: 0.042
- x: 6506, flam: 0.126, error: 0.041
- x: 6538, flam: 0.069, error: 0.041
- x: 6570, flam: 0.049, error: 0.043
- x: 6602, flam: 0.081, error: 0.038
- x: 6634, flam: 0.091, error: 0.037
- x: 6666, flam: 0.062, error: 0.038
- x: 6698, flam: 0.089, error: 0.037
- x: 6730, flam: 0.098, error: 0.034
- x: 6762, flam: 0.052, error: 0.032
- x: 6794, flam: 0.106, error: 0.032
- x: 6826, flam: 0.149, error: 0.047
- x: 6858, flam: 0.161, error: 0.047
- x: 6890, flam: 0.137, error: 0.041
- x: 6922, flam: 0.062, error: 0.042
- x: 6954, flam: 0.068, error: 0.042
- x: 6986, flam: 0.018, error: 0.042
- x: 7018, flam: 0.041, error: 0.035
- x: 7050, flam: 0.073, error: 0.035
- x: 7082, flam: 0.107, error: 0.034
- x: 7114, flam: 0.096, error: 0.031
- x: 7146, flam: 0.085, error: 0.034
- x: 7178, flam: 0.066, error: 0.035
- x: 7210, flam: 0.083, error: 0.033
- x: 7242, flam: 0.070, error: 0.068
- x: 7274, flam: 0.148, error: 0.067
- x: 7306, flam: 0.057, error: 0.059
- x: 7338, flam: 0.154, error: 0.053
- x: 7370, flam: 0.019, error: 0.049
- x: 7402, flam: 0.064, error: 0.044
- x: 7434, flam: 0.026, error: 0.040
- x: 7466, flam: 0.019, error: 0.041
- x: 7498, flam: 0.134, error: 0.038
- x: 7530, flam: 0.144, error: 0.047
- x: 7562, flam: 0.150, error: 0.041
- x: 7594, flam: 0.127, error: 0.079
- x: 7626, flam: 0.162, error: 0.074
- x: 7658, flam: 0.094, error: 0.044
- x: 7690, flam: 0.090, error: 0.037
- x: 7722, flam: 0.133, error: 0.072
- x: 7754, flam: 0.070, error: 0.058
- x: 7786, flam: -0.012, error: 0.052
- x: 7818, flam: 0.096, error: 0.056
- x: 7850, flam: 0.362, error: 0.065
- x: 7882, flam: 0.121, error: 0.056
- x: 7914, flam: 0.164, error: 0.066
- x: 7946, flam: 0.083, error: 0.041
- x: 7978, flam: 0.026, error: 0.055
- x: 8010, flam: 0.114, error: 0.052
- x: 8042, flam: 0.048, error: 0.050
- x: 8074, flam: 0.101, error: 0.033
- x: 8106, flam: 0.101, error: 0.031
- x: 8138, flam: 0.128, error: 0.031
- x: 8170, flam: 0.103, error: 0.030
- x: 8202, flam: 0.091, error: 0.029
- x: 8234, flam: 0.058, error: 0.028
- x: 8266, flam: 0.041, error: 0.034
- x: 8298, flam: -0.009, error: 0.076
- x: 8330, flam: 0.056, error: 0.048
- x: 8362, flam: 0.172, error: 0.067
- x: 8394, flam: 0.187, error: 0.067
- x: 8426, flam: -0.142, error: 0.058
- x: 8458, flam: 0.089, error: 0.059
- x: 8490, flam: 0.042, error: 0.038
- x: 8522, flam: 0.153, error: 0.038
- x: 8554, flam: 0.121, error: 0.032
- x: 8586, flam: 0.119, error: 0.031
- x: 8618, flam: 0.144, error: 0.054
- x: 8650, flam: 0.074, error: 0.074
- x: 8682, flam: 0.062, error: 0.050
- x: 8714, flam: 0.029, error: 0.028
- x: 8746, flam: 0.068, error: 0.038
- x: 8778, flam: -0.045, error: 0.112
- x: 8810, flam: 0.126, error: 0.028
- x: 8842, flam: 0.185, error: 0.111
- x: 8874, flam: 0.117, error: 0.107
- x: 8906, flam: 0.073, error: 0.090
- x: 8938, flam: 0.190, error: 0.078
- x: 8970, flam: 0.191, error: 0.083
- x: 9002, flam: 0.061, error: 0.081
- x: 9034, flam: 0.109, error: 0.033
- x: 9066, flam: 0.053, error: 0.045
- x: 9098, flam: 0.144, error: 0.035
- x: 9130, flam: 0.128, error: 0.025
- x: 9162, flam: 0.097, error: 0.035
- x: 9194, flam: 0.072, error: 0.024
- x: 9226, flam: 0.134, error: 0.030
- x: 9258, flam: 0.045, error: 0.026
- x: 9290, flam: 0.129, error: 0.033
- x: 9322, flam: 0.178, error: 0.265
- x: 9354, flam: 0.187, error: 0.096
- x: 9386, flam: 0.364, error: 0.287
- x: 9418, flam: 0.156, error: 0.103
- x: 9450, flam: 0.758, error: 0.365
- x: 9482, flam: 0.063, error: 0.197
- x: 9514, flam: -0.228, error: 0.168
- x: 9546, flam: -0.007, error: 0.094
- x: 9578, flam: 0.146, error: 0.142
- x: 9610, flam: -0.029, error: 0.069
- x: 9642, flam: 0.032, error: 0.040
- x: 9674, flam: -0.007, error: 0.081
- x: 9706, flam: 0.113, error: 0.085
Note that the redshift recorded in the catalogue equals 0.194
